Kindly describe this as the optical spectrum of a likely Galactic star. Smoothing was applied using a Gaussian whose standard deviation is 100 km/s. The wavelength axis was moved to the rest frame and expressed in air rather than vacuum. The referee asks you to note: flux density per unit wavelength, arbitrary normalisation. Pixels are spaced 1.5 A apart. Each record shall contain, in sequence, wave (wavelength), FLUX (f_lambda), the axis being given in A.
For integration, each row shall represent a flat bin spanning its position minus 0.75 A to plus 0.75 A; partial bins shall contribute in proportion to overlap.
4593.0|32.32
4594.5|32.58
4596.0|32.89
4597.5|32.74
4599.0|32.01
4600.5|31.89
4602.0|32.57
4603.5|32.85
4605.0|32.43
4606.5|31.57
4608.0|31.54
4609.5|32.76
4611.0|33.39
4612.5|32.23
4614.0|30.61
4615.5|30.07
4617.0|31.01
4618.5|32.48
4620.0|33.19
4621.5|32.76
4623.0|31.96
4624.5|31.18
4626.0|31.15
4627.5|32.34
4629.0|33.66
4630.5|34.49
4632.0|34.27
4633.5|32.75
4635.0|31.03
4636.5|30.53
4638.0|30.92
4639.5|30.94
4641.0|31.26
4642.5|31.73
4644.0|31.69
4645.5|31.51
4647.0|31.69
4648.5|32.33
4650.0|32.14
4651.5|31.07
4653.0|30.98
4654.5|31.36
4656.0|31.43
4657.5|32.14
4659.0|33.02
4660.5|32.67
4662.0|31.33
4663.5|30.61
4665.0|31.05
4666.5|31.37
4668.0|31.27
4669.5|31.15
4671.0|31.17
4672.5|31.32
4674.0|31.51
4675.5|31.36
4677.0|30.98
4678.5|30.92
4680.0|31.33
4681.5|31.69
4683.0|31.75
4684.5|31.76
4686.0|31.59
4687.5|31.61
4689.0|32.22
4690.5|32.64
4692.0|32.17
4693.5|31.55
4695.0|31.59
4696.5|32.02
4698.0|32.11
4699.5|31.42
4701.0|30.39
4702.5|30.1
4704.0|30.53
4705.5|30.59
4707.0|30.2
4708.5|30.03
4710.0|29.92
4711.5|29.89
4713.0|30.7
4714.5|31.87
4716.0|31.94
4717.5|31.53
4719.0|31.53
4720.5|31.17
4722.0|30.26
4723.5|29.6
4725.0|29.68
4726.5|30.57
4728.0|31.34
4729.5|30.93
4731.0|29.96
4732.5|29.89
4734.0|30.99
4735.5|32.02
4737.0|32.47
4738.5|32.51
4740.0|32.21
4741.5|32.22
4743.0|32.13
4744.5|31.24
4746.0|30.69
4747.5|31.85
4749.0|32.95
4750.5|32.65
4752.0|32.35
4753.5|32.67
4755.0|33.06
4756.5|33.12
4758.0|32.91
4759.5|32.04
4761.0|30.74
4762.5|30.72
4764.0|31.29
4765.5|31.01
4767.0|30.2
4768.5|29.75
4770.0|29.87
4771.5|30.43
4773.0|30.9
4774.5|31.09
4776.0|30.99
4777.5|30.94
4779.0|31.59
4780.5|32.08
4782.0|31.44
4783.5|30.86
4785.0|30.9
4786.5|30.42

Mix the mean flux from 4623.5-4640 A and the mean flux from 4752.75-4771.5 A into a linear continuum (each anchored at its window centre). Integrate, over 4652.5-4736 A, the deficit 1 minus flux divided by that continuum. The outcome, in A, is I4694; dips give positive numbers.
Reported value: 1.6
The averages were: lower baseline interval 32.1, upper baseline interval 31.4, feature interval 31.2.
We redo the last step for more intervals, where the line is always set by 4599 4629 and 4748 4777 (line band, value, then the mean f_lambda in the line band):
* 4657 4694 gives 0.3 A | 31.6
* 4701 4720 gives 0.6 A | 30.7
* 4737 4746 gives -0.1 A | 32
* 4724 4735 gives 0.4 A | 30.5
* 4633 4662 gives 0.3 A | 31.6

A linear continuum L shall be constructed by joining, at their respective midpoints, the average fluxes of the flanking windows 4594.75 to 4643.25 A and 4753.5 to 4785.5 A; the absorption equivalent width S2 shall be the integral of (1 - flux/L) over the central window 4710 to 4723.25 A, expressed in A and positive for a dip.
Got 0.2 A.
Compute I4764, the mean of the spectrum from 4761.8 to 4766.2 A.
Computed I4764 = 31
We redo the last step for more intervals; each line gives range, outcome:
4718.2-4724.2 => 30.7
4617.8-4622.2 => 32.8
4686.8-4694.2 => 32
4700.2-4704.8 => 30.4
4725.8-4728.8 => 31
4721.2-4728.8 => 30.3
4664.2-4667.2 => 31.2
